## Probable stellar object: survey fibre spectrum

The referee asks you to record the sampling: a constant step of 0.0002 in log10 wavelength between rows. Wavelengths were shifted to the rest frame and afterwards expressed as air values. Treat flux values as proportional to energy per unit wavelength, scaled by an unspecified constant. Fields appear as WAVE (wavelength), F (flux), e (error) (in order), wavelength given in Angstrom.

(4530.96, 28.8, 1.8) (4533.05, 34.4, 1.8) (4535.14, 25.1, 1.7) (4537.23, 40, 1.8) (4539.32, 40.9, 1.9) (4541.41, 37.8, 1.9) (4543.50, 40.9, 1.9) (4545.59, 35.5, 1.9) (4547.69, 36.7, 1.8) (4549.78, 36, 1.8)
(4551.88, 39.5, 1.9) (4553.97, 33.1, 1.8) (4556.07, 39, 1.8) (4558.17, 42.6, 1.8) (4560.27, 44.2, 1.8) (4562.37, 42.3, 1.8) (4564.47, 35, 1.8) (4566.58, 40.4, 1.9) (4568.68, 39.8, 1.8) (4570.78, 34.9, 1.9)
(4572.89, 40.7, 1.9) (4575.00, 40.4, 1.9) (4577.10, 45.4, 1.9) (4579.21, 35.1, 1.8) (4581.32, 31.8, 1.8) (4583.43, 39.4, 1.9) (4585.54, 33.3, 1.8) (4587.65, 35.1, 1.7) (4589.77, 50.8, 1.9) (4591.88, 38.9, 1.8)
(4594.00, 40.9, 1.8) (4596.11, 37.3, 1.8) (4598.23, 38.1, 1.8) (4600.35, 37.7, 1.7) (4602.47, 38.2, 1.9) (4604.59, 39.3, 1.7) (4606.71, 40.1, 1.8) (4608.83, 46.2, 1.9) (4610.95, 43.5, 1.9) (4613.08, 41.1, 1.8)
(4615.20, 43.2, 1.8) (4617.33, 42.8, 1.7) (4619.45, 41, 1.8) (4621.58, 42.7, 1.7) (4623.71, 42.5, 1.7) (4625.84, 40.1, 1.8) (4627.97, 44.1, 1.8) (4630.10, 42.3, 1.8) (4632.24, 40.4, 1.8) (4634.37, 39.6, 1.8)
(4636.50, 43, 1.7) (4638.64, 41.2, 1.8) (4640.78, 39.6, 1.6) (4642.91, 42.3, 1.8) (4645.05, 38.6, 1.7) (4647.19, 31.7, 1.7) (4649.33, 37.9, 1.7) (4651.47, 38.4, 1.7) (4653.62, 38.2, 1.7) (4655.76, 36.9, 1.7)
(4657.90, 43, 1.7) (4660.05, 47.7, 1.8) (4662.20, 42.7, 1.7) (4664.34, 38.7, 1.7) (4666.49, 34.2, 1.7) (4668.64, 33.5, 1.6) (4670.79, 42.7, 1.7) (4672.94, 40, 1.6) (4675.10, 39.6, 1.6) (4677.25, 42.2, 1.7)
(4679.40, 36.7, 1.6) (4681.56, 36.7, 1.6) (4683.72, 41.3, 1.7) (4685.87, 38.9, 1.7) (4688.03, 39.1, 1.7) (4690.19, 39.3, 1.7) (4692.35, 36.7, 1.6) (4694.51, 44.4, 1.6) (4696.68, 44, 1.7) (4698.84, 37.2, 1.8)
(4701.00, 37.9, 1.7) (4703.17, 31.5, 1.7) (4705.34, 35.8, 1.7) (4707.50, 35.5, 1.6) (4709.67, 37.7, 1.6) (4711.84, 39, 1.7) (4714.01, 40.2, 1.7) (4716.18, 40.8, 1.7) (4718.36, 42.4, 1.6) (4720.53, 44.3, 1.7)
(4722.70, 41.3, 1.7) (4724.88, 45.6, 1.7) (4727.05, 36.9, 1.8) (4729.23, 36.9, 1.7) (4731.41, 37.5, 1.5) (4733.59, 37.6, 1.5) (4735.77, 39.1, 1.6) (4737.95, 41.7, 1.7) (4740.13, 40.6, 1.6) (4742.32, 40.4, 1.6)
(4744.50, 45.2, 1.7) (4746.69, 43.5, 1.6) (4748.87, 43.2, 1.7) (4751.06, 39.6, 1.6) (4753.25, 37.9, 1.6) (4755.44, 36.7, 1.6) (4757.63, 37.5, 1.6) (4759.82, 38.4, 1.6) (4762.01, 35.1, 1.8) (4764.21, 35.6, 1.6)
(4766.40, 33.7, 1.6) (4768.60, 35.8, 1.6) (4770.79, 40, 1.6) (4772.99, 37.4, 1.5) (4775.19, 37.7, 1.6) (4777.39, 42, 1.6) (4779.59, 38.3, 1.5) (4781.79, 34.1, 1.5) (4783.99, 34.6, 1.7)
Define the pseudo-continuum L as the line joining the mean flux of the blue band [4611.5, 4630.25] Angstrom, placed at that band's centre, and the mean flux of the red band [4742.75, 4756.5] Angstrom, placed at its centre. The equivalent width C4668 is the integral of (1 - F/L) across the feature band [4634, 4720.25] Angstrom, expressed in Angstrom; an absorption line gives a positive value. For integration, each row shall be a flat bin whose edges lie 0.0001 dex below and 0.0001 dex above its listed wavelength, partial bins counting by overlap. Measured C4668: 5.13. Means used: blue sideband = 42.2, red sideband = 41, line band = 39.2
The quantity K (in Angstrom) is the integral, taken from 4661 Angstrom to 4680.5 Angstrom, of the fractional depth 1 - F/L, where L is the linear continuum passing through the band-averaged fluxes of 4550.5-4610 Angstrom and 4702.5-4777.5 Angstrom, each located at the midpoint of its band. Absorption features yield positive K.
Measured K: 0.1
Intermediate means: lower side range 39.3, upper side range 39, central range 39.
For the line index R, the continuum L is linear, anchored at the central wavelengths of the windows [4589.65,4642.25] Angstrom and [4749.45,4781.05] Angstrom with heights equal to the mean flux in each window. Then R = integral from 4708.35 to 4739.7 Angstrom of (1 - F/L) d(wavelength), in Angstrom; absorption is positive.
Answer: -1.17 Angstrom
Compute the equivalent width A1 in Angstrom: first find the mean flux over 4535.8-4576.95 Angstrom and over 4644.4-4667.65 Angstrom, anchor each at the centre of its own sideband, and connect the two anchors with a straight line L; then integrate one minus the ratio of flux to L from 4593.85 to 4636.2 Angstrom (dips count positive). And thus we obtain -2.4 Angstrom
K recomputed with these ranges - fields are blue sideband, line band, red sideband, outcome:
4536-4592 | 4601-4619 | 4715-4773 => -1.2 Angstrom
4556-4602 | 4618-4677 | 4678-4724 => -1.5 Angstrom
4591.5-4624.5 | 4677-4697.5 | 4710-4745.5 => 0.4 Angstrom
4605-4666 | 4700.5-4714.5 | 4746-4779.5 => 1.0 Angstrom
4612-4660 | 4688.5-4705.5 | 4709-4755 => 0.9 Angstrom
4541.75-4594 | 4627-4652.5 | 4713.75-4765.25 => -0.4 Angstrom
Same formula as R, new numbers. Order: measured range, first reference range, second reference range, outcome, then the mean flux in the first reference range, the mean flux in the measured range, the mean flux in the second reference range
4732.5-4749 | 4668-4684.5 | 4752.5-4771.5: -1.78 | 39.2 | 41.3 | 36.7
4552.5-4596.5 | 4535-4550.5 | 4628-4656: -1.27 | 37.3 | 39.1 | 39.5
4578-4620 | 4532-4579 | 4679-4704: -1.34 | 38.3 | 39.7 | 38.8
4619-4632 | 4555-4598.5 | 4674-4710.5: -1.03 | 39.3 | 42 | 38.5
